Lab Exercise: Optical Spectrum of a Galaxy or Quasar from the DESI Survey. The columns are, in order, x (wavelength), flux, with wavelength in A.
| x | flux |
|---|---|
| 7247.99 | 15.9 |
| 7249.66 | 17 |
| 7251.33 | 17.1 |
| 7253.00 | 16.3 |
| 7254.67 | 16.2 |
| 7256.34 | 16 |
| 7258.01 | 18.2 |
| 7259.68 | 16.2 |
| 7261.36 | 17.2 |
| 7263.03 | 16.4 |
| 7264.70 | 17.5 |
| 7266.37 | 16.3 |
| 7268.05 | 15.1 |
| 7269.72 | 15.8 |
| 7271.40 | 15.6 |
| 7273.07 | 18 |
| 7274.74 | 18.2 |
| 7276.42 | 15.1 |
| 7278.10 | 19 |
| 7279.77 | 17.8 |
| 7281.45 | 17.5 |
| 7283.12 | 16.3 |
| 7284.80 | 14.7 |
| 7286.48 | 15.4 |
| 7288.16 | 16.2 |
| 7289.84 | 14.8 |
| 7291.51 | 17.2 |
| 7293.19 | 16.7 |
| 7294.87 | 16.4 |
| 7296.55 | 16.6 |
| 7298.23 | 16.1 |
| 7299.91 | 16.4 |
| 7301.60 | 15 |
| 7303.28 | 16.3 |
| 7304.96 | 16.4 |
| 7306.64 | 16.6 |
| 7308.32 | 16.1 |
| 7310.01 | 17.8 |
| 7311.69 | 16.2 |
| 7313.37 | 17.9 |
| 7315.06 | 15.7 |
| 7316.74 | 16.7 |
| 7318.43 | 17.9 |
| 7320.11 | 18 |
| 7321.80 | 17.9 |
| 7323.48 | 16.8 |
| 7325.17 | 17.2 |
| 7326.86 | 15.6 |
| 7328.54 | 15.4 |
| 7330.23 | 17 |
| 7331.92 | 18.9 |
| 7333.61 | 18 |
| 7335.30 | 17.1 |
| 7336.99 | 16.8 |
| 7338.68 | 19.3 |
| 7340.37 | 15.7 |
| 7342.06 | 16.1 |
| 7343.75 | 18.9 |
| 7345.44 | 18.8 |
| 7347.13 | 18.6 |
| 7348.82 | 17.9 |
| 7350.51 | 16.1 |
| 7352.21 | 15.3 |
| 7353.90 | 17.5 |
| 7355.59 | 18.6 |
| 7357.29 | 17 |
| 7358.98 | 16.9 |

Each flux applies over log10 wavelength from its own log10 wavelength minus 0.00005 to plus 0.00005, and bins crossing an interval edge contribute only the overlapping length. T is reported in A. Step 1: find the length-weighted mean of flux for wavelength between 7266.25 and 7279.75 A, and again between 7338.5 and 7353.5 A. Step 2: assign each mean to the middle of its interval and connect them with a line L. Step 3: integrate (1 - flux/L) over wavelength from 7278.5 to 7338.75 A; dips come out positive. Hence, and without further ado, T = 1.1 A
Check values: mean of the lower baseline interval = 16.7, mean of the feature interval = 16.7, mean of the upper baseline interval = 17.3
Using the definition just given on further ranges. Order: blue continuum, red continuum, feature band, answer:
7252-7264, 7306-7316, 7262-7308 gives 0.7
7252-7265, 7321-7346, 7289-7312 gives 1.0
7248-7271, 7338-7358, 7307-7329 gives 0.3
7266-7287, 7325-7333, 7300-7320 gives 0.1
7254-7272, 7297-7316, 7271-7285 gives -0.5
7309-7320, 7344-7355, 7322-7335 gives 0.2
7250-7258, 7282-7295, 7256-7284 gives -0.9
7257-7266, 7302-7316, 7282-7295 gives 0.6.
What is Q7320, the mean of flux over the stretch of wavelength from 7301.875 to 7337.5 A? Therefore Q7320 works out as 16.9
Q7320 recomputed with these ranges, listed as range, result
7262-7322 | 16.6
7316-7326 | 17.4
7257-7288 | 16.7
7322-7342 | 17.1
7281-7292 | 15.9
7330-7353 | 17.5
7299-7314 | 16.5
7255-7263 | 16.8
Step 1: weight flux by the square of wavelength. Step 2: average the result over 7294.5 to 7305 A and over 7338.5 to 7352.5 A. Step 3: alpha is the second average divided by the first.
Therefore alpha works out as 1.1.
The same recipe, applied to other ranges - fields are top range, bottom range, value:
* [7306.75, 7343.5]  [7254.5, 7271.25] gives 1.06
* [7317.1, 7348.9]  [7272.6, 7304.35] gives 1.07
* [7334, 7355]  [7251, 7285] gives 1.06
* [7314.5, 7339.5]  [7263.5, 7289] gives 1.06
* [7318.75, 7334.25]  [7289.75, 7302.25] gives 1.07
